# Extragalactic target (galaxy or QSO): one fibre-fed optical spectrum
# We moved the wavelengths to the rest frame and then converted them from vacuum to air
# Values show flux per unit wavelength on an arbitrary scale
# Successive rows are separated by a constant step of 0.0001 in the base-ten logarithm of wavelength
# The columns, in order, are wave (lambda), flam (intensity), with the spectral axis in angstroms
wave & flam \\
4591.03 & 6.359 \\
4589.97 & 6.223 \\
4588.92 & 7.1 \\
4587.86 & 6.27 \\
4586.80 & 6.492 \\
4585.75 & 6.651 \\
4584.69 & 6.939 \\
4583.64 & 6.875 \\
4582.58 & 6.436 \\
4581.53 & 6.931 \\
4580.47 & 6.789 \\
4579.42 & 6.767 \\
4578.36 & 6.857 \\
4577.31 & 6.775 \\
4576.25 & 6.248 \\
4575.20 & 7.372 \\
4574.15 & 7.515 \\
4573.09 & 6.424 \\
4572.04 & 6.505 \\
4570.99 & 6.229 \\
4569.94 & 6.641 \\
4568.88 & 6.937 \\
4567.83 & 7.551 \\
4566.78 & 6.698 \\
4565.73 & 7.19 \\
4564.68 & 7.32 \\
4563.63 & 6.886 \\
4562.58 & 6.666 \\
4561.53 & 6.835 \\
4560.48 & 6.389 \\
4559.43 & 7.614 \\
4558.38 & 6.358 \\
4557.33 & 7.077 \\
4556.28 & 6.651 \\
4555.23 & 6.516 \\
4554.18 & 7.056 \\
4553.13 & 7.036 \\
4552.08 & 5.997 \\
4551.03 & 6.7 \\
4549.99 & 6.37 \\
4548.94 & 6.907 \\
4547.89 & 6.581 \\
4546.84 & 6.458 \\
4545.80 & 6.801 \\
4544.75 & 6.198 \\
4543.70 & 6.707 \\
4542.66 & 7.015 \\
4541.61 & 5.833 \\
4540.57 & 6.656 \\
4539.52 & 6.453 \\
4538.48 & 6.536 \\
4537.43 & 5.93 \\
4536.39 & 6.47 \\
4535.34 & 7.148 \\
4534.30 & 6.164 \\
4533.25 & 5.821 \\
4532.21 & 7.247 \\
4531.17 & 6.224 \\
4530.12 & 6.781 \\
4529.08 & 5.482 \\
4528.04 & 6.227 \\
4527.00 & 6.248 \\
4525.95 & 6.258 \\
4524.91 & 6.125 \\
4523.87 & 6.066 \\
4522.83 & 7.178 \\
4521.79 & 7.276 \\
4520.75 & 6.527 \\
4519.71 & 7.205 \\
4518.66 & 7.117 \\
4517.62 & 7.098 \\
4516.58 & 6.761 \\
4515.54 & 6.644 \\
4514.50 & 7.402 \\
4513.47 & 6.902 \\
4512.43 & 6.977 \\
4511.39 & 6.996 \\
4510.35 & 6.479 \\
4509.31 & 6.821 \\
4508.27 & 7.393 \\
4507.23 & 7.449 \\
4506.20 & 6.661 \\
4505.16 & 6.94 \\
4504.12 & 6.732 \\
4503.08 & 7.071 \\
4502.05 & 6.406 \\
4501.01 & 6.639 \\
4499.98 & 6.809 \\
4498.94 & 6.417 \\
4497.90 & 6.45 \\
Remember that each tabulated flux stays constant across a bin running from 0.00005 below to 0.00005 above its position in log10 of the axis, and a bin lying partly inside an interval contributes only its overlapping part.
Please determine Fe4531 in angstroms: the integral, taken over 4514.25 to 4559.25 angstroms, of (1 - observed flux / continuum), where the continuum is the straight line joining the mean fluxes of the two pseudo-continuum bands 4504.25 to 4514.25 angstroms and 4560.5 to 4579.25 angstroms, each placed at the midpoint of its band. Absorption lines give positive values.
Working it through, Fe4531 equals 2.1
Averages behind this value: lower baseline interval 6.96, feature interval 6.59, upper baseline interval 6.85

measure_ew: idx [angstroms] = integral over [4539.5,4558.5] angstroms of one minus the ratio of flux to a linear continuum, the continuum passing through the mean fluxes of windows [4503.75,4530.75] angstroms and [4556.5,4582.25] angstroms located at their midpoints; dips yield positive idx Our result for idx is 0.58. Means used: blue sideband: 6.76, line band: 6.61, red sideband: 6.85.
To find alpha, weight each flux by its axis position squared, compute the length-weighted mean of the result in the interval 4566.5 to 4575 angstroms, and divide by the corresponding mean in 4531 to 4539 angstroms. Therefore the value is 1.1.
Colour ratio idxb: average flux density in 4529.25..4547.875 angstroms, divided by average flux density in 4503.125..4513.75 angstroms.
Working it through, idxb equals 0.93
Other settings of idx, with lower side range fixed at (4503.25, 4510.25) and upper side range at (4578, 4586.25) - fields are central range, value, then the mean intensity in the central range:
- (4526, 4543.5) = 1.3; 6.39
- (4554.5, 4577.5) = -0.1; 6.84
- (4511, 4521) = 0.0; 6.97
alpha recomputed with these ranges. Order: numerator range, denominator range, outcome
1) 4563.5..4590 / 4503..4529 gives 1.03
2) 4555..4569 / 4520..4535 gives 1.09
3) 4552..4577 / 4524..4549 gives 1.08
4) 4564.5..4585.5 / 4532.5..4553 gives 1.07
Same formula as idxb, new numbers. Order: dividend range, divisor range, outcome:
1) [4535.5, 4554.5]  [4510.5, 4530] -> 0.98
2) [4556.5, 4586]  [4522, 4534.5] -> 1.08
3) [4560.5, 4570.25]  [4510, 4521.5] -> 1.00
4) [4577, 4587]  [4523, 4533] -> 1.07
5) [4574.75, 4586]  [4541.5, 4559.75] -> 1.02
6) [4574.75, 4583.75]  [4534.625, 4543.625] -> 1.04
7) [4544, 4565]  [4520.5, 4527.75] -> 1.03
